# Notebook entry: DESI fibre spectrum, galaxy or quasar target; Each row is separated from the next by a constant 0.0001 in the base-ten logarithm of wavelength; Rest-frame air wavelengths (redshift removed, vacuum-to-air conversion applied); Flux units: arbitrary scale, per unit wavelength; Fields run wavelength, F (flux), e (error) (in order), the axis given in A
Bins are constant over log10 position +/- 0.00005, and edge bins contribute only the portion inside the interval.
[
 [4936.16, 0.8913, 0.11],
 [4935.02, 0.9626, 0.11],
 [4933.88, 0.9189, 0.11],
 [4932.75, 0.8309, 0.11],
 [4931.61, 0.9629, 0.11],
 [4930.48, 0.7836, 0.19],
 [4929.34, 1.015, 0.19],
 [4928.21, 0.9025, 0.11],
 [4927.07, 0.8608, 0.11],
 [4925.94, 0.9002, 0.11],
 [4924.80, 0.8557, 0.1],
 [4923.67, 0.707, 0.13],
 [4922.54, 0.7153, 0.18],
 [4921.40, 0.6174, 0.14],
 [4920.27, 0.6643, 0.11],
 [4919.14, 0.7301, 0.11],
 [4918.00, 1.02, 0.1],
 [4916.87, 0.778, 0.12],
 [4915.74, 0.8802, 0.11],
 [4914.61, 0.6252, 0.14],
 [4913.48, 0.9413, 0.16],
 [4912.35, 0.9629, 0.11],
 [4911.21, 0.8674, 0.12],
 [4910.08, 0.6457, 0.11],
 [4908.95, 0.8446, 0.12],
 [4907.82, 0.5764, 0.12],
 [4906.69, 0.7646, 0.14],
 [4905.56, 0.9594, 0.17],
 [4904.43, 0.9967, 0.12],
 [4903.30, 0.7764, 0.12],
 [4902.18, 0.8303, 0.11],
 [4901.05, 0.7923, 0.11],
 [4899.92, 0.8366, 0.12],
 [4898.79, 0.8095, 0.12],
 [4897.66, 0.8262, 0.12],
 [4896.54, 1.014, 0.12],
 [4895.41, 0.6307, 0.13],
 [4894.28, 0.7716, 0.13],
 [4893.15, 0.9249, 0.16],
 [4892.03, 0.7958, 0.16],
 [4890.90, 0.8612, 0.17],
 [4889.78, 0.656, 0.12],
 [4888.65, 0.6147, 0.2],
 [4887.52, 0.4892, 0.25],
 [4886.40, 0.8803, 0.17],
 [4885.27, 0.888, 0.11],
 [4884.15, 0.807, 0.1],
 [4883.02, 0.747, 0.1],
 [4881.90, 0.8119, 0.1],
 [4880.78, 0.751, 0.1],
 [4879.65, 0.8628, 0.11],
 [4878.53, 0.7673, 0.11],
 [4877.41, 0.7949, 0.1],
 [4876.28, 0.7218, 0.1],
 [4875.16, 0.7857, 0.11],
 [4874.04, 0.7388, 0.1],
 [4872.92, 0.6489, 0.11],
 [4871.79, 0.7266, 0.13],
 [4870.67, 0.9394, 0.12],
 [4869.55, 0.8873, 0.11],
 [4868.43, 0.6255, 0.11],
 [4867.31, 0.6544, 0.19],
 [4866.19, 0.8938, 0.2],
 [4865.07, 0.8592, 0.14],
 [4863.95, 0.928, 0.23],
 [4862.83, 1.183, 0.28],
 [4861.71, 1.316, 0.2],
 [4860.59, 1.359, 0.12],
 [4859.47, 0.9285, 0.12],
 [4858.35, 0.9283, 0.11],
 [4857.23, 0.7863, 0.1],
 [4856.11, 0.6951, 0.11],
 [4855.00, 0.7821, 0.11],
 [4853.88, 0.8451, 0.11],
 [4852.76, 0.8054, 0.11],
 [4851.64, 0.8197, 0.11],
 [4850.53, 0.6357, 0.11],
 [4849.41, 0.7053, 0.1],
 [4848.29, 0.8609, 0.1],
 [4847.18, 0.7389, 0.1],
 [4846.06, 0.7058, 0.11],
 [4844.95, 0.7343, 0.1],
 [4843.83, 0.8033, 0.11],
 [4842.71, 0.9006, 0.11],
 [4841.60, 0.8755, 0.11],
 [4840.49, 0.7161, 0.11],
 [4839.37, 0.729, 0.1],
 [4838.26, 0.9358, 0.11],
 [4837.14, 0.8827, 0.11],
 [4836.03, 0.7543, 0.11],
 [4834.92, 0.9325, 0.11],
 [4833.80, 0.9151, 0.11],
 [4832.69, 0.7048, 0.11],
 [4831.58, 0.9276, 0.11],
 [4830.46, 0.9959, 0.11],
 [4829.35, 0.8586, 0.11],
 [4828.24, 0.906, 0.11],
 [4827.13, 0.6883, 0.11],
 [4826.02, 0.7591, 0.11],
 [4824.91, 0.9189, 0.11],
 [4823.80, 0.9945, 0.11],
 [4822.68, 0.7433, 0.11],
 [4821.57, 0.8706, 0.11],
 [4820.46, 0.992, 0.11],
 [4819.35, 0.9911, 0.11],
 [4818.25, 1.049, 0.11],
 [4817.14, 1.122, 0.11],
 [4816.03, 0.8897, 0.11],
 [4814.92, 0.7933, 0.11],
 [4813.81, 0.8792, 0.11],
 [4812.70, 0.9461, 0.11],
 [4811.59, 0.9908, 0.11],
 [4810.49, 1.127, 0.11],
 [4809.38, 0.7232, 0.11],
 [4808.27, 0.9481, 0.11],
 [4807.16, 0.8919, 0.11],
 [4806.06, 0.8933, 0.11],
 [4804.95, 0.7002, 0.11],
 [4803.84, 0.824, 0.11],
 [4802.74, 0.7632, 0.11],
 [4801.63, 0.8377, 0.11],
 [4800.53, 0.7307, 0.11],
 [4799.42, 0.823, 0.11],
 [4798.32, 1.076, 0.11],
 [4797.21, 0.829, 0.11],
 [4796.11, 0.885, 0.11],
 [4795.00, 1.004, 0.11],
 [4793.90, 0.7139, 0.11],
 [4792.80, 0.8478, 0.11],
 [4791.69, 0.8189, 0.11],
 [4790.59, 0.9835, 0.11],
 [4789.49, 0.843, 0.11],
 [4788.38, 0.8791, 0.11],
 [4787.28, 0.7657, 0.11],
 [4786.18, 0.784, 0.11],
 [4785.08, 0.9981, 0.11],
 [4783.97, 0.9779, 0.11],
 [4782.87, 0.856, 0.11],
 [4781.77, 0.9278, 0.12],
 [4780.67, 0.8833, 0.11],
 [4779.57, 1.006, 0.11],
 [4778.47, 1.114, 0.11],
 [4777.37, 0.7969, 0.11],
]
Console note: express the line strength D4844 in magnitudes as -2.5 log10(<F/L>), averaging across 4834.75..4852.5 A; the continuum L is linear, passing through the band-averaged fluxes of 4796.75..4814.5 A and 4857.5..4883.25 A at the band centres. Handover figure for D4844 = 0.10 mag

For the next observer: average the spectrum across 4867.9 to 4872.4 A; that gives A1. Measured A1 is 0.794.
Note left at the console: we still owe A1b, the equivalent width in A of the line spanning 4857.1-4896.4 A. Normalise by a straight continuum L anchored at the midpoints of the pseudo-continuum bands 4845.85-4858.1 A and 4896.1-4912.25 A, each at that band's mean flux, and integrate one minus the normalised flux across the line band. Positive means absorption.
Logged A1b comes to -1.8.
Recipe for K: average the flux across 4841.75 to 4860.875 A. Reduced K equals 0.819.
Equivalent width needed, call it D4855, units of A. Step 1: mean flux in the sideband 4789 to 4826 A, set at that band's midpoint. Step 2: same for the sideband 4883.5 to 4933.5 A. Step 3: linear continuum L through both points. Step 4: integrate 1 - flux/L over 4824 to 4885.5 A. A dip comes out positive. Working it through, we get 1.3 A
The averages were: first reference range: 0.891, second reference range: 0.81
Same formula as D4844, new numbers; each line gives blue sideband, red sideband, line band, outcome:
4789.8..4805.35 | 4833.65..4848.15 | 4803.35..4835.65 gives -0.08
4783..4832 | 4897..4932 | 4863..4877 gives 0.07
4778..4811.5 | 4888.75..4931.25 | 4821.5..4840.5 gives 0.02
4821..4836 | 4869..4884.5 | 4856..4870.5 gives -0.16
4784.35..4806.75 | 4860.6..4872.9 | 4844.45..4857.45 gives 0.18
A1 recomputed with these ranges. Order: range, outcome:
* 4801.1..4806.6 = 0.803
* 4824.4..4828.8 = 0.818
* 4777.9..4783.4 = 0.958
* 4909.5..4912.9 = 0.823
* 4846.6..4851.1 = 0.736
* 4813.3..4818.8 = 0.947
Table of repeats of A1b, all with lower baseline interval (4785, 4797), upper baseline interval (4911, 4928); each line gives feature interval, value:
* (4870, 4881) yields 0.7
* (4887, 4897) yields 0.9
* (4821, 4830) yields 0.0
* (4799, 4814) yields -0.2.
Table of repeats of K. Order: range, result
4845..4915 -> 0.816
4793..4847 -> 0.867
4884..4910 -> 0.795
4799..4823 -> 0.89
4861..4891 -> 0.811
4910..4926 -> 0.795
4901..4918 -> 0.824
